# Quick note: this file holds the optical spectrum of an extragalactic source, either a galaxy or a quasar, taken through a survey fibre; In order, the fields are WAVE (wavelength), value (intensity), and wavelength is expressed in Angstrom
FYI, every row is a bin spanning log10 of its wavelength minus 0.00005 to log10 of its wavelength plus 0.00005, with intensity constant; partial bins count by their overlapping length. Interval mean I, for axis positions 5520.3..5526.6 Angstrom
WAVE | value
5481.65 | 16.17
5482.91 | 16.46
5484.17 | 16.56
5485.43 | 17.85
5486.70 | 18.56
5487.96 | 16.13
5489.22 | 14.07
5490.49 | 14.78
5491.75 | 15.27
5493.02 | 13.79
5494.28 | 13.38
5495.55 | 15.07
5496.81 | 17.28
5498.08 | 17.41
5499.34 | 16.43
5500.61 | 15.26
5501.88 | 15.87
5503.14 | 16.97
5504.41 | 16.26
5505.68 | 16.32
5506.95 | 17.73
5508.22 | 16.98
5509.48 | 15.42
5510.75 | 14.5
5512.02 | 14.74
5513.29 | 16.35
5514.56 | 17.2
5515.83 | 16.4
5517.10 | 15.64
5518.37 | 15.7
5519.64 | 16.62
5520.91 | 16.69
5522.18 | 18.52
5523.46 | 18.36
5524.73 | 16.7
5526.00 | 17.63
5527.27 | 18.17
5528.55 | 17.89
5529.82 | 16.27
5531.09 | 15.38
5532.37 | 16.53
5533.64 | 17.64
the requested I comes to 17.6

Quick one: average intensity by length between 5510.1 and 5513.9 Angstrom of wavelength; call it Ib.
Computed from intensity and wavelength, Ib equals 15.2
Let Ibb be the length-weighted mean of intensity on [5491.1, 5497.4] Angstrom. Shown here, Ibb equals 15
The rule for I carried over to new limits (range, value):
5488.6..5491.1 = 14.4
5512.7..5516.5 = 16.6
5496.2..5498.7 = 17.3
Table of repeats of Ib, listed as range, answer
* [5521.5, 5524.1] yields 18.4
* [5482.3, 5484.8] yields 16.5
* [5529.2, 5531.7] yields 15.8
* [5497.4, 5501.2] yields 16.4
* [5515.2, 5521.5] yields 16.2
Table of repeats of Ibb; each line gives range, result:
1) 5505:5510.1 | 16.6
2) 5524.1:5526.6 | 17.2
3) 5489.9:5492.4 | 15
